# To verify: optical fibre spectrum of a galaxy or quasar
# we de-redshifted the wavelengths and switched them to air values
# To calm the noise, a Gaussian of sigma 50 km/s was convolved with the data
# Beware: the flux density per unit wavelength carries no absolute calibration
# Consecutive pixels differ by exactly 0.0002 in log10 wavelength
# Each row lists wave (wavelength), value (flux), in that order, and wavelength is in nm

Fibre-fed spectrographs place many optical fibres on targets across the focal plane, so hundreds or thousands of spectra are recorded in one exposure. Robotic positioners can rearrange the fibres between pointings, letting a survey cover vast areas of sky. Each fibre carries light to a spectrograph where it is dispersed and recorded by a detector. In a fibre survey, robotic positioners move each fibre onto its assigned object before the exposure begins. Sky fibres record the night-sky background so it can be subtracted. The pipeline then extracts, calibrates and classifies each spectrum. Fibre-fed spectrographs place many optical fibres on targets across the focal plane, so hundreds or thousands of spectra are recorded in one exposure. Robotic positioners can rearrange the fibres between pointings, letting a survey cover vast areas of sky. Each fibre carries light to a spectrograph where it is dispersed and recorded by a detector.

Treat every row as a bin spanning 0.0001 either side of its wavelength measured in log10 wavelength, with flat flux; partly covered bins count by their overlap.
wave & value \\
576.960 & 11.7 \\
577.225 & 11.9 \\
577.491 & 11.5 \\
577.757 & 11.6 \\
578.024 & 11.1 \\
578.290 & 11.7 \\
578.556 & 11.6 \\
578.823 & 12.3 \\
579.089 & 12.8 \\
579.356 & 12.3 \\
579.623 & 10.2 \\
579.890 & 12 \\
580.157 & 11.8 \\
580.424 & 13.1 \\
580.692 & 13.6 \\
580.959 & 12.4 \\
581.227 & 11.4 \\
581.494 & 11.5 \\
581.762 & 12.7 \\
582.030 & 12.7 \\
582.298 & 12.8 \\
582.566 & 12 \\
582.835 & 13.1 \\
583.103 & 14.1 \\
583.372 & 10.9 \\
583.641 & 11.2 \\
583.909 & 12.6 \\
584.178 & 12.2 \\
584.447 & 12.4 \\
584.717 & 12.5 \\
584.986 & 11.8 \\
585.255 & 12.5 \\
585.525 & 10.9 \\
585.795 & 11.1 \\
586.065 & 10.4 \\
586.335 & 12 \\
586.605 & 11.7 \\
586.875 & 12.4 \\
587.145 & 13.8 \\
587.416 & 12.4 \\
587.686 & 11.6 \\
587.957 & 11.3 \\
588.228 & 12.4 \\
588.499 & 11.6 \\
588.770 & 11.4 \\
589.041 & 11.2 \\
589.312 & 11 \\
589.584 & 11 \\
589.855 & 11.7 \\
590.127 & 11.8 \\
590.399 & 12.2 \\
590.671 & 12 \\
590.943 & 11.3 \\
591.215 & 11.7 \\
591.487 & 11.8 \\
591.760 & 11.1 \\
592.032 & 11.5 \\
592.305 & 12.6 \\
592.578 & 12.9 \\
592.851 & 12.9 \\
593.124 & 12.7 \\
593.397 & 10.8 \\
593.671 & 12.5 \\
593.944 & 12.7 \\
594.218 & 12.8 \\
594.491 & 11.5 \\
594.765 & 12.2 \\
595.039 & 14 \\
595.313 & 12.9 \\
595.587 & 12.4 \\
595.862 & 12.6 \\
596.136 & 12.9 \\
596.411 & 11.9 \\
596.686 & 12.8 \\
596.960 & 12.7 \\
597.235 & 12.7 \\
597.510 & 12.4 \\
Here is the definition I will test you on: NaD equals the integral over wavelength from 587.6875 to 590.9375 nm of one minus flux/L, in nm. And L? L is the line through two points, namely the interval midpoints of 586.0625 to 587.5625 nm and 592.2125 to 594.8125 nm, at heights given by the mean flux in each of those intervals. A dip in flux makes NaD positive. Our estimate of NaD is 0.189 nm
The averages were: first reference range 12.3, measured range 11.6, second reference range 12.4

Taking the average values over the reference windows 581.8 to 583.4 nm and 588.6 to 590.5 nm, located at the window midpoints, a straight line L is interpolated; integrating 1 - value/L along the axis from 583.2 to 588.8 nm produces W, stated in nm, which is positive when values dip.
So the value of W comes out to 0.097 nm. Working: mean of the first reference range 12.7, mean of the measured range 11.9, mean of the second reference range 11.5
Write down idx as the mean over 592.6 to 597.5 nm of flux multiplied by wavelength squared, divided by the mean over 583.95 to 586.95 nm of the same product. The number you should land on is 1.10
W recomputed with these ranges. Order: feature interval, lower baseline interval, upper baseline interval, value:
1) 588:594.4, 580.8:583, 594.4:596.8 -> 0.33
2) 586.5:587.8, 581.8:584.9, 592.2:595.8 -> 0.00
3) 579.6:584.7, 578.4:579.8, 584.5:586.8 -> -0.23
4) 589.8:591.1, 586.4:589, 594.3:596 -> 0.05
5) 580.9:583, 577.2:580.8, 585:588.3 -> -0.08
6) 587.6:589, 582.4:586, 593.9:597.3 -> 0.07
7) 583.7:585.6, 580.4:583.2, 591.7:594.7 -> 0.06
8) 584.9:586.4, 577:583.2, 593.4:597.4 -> 0.11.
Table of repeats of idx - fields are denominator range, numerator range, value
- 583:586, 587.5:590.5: 0.98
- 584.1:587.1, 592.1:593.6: 1.07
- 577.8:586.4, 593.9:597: 1.10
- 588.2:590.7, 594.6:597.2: 1.12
